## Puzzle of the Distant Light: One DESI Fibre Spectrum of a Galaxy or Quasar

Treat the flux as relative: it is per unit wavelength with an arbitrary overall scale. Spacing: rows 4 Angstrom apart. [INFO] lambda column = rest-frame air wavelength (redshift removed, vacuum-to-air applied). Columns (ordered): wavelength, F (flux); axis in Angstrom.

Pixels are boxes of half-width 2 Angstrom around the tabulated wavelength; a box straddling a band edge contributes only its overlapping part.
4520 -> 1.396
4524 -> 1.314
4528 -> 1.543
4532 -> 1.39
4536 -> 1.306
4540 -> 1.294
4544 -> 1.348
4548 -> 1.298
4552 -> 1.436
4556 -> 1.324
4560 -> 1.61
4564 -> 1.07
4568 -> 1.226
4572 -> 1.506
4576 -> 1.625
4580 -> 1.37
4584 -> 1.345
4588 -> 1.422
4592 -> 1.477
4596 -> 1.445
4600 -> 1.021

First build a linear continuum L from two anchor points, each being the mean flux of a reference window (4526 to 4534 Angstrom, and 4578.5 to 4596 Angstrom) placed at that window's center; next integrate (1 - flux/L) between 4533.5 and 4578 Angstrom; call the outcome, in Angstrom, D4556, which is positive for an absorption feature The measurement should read 2.2 Angstrom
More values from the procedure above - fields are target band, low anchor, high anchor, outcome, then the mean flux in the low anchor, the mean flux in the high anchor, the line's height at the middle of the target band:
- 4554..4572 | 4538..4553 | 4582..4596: 0.54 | 1.34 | 1.42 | 1.37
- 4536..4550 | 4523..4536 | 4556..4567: 0.62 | 1.41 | 1.33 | 1.37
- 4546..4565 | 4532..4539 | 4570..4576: 1.07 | 1.33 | 1.55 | 1.44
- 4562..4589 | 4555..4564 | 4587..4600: 0.49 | 1.39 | 1.38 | 1.39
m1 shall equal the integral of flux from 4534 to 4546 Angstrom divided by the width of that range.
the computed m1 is 1.32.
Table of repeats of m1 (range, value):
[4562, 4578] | 1.36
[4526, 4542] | 1.38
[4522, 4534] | 1.42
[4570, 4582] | 1.5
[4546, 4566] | 1.35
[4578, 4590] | 1.38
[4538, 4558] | 1.34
